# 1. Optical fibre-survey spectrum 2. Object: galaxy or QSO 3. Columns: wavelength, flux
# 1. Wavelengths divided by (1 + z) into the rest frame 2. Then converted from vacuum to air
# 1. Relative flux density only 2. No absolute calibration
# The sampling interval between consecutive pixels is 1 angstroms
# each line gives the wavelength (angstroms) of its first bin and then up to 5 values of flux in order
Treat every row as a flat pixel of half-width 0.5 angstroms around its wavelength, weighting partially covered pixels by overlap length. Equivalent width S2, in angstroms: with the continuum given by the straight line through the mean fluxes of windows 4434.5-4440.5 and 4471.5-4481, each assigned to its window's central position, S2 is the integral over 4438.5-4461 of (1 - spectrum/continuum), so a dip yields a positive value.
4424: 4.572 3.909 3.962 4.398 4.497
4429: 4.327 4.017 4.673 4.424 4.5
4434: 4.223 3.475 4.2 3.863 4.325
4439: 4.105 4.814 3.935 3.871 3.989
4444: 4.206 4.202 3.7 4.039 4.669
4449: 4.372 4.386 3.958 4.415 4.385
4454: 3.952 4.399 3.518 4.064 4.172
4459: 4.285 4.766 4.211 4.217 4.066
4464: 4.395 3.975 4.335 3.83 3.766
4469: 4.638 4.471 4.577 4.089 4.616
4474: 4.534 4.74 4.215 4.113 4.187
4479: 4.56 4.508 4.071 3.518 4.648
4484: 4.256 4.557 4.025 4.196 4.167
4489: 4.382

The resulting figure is 0.1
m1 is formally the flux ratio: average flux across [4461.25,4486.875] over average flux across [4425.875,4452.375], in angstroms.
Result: 1.02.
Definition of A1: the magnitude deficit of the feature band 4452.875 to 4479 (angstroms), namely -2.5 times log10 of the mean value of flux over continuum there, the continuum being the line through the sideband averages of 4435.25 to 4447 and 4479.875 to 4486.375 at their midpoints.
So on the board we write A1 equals -0.02 mag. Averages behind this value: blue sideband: 4.09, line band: 4.25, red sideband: 4.21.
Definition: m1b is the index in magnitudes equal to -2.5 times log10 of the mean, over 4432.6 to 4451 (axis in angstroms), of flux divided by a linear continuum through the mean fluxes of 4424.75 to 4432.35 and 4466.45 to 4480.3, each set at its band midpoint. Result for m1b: 0.04 mag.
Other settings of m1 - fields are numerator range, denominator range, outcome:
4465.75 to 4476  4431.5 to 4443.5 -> 1.05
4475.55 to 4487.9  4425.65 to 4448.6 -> 1.01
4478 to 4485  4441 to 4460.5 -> 1.03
